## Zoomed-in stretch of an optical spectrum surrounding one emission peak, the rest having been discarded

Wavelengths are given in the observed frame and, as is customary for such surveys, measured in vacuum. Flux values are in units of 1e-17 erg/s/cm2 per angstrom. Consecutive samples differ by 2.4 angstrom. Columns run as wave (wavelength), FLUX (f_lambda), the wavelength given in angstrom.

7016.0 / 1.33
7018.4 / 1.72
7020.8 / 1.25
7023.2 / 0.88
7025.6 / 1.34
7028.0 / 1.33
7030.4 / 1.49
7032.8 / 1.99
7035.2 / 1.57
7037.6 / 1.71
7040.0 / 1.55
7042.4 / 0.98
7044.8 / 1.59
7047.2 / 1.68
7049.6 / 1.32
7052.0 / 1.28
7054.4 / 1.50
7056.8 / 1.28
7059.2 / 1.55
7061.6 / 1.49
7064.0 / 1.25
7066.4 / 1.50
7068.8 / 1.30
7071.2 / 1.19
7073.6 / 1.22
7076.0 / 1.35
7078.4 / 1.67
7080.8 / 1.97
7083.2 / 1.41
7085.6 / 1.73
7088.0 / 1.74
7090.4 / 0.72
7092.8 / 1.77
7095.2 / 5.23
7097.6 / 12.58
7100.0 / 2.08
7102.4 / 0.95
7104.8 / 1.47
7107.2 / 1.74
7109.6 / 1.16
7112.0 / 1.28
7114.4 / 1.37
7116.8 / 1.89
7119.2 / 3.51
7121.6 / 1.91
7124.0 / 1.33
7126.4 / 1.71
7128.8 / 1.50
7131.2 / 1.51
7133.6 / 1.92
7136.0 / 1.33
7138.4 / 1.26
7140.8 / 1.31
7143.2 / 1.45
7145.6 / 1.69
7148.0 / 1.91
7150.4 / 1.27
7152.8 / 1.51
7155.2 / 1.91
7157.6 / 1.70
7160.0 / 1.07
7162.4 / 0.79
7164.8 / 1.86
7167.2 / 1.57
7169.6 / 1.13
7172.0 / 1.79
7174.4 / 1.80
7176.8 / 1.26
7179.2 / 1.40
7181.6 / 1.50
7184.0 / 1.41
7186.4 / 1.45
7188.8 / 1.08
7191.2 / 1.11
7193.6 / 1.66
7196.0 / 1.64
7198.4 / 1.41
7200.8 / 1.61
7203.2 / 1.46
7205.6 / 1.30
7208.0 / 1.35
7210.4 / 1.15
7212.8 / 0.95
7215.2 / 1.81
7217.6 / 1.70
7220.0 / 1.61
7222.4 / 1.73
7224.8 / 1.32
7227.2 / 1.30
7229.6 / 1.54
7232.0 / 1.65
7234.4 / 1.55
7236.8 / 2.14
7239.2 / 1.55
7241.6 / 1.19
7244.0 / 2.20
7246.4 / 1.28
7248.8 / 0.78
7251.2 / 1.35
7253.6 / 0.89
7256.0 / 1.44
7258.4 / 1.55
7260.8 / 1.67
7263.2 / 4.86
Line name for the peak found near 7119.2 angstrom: [N II] 6583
